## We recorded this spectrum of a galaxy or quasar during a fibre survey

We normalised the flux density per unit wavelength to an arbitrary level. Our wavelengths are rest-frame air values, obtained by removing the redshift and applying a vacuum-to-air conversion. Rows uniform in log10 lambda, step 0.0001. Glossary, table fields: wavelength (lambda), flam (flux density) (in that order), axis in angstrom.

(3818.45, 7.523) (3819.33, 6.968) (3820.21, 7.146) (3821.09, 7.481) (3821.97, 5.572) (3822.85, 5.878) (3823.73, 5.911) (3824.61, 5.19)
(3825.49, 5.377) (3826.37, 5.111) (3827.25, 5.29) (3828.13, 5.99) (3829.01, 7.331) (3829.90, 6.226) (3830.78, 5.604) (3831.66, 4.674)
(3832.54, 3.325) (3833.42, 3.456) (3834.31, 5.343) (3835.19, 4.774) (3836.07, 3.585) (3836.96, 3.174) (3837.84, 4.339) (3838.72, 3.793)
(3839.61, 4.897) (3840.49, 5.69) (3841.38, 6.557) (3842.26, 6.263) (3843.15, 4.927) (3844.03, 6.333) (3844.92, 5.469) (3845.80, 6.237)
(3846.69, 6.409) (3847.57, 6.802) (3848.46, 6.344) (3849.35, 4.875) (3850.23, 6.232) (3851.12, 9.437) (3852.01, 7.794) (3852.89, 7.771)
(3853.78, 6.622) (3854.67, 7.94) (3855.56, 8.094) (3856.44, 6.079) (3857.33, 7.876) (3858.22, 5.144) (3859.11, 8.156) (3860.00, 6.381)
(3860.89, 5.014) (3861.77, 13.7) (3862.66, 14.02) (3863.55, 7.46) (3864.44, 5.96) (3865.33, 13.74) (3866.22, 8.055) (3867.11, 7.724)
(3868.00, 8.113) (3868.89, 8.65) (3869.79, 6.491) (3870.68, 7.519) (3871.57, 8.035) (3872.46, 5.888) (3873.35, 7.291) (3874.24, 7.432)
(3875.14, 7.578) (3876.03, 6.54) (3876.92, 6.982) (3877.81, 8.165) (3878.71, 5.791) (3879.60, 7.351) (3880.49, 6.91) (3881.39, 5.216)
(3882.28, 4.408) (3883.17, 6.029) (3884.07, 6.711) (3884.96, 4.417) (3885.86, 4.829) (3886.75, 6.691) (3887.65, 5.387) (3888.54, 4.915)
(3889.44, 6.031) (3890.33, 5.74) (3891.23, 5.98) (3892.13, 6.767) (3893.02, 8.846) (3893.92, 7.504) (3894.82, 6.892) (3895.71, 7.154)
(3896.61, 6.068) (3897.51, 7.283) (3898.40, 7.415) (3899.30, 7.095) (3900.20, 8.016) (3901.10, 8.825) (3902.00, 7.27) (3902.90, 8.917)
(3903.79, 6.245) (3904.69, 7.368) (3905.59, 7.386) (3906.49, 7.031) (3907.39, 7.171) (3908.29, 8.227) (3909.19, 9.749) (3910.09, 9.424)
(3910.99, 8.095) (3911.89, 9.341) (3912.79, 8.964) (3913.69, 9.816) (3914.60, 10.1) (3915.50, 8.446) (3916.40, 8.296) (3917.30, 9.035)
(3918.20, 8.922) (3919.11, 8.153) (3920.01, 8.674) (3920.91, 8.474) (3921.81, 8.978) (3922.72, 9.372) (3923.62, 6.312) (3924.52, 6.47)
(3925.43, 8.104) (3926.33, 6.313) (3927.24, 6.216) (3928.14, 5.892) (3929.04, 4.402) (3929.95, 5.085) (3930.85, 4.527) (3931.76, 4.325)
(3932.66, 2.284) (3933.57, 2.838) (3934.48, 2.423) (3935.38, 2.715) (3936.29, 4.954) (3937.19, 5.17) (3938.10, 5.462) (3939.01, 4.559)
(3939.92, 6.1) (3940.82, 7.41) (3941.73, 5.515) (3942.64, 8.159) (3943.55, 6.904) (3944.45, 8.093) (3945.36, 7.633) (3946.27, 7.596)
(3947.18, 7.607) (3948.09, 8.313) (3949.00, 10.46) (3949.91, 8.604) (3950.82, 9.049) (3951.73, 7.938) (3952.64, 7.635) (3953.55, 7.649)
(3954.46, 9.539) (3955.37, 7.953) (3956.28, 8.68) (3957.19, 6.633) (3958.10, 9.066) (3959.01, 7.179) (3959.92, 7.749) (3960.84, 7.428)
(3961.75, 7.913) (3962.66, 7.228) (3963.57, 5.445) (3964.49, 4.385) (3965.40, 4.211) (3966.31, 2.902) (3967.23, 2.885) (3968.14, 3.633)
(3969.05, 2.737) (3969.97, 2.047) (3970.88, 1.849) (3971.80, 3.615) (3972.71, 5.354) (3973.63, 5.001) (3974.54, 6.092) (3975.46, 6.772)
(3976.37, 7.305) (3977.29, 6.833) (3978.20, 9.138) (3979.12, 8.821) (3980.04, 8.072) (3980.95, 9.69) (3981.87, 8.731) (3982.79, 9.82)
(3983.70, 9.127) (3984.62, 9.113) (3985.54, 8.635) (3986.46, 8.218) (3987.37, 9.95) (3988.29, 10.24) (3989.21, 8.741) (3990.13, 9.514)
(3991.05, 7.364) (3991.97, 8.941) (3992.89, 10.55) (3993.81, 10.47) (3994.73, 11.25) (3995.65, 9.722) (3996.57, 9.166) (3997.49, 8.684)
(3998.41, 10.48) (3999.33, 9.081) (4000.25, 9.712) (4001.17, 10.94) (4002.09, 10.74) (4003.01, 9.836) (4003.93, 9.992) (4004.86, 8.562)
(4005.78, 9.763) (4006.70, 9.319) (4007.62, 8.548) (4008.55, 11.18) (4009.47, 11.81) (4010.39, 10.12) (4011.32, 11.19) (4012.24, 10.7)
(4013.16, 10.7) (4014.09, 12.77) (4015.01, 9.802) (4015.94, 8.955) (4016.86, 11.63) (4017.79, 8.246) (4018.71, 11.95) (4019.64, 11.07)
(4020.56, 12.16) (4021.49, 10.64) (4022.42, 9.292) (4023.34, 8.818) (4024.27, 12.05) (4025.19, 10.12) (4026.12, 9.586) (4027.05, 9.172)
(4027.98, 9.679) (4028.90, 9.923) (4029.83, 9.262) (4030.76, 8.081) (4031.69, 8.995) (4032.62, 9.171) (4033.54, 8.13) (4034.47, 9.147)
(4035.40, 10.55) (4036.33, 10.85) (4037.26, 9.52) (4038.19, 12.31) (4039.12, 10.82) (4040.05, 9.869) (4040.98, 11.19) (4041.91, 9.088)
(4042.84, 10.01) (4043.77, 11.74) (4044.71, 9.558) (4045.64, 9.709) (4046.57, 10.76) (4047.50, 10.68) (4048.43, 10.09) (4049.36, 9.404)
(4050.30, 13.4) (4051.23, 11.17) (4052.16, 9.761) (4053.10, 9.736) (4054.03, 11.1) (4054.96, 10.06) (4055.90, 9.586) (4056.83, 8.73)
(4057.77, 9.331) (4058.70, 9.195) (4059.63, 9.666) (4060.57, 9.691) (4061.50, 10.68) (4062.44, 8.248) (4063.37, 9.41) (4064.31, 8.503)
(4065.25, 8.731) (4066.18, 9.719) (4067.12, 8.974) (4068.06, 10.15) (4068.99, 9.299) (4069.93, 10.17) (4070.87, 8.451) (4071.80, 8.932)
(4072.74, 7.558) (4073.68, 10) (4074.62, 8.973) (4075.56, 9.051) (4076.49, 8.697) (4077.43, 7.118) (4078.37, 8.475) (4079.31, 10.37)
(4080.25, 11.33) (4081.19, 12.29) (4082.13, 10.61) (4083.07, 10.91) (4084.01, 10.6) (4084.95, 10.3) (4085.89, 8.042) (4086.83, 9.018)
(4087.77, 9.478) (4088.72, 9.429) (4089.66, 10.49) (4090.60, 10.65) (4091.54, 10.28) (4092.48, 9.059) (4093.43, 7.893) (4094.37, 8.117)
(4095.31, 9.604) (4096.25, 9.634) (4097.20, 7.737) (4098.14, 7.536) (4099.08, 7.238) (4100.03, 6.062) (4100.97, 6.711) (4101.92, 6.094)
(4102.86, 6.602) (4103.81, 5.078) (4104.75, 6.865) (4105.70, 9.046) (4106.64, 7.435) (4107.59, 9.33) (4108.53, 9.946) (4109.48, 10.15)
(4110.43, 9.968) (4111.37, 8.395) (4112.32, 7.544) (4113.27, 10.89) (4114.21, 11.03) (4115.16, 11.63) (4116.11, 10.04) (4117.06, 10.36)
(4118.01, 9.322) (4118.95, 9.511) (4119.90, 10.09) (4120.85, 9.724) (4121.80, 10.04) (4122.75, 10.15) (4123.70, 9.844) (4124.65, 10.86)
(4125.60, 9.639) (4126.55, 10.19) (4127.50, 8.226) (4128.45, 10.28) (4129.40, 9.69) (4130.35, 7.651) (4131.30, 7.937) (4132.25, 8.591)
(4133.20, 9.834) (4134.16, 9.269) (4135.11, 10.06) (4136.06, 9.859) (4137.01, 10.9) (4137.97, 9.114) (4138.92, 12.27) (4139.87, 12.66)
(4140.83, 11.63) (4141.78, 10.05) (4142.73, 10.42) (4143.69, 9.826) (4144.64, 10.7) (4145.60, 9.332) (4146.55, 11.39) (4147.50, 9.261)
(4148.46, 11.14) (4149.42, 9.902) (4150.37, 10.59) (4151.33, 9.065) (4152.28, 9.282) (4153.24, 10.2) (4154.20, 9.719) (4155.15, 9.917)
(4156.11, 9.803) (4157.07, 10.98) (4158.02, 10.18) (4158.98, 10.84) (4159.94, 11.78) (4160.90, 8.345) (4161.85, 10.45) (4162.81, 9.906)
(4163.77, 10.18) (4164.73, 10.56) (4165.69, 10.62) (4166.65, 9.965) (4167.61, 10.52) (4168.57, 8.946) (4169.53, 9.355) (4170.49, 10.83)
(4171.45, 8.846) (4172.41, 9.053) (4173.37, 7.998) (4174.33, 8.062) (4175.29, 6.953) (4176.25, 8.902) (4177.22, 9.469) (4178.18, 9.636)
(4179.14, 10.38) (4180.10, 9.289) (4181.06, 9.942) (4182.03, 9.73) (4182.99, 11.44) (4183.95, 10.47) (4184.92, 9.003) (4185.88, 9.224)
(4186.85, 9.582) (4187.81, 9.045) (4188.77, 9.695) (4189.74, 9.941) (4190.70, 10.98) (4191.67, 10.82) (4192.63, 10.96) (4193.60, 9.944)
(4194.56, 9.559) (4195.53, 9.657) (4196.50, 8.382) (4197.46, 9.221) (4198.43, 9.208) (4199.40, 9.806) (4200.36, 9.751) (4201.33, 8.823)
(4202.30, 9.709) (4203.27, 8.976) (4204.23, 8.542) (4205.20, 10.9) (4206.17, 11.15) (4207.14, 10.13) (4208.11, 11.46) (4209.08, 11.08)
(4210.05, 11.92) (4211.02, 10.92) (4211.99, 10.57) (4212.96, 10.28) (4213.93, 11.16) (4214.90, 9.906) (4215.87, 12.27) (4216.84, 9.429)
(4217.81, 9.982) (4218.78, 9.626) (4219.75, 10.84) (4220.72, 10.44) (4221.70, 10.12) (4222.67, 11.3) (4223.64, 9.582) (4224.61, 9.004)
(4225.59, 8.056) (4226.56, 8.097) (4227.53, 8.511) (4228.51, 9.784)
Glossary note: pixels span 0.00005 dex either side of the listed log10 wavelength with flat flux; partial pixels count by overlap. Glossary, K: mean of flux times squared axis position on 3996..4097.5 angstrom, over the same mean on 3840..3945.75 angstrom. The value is 1.52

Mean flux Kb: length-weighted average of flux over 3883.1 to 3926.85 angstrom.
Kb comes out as 7.55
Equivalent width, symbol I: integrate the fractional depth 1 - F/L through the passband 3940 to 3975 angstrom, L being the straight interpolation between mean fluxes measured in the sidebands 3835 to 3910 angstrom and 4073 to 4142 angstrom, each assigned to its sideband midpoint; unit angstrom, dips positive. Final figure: 5.7 angstrom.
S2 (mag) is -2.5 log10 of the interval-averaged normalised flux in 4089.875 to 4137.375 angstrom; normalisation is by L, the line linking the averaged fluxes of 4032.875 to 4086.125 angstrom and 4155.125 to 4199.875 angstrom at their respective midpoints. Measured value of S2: 0.09 mag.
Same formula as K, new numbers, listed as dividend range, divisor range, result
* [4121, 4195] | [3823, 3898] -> 1.76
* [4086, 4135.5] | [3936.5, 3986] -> 1.42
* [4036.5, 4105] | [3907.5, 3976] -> 1.50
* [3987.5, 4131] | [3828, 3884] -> 1.60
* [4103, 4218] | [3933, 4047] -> 1.27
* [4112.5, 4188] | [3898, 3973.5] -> 1.62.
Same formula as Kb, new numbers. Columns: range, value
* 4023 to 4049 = 9.96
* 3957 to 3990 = 6.77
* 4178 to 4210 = 9.92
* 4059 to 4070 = 9.41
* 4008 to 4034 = 10.2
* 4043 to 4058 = 10.3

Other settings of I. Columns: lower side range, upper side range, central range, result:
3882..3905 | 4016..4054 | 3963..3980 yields 7.1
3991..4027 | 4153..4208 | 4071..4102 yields 2.9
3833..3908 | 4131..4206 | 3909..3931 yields -1.8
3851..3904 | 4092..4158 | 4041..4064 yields -3.3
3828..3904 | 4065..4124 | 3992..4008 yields -3.3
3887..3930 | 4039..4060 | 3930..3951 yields 5.5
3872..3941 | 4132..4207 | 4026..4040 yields -2.4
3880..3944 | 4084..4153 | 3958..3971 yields 4.1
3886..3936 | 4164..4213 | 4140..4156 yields -1.4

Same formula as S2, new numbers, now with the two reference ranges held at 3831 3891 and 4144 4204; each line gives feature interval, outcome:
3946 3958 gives -0.11 mag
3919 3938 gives 0.25 mag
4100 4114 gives 0.12 mag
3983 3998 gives -0.19 mag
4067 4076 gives -0.05 mag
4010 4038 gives -0.22 mag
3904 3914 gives -0.18 mag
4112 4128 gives -0.09 mag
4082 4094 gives -0.10 mag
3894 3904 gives -0.07 mag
